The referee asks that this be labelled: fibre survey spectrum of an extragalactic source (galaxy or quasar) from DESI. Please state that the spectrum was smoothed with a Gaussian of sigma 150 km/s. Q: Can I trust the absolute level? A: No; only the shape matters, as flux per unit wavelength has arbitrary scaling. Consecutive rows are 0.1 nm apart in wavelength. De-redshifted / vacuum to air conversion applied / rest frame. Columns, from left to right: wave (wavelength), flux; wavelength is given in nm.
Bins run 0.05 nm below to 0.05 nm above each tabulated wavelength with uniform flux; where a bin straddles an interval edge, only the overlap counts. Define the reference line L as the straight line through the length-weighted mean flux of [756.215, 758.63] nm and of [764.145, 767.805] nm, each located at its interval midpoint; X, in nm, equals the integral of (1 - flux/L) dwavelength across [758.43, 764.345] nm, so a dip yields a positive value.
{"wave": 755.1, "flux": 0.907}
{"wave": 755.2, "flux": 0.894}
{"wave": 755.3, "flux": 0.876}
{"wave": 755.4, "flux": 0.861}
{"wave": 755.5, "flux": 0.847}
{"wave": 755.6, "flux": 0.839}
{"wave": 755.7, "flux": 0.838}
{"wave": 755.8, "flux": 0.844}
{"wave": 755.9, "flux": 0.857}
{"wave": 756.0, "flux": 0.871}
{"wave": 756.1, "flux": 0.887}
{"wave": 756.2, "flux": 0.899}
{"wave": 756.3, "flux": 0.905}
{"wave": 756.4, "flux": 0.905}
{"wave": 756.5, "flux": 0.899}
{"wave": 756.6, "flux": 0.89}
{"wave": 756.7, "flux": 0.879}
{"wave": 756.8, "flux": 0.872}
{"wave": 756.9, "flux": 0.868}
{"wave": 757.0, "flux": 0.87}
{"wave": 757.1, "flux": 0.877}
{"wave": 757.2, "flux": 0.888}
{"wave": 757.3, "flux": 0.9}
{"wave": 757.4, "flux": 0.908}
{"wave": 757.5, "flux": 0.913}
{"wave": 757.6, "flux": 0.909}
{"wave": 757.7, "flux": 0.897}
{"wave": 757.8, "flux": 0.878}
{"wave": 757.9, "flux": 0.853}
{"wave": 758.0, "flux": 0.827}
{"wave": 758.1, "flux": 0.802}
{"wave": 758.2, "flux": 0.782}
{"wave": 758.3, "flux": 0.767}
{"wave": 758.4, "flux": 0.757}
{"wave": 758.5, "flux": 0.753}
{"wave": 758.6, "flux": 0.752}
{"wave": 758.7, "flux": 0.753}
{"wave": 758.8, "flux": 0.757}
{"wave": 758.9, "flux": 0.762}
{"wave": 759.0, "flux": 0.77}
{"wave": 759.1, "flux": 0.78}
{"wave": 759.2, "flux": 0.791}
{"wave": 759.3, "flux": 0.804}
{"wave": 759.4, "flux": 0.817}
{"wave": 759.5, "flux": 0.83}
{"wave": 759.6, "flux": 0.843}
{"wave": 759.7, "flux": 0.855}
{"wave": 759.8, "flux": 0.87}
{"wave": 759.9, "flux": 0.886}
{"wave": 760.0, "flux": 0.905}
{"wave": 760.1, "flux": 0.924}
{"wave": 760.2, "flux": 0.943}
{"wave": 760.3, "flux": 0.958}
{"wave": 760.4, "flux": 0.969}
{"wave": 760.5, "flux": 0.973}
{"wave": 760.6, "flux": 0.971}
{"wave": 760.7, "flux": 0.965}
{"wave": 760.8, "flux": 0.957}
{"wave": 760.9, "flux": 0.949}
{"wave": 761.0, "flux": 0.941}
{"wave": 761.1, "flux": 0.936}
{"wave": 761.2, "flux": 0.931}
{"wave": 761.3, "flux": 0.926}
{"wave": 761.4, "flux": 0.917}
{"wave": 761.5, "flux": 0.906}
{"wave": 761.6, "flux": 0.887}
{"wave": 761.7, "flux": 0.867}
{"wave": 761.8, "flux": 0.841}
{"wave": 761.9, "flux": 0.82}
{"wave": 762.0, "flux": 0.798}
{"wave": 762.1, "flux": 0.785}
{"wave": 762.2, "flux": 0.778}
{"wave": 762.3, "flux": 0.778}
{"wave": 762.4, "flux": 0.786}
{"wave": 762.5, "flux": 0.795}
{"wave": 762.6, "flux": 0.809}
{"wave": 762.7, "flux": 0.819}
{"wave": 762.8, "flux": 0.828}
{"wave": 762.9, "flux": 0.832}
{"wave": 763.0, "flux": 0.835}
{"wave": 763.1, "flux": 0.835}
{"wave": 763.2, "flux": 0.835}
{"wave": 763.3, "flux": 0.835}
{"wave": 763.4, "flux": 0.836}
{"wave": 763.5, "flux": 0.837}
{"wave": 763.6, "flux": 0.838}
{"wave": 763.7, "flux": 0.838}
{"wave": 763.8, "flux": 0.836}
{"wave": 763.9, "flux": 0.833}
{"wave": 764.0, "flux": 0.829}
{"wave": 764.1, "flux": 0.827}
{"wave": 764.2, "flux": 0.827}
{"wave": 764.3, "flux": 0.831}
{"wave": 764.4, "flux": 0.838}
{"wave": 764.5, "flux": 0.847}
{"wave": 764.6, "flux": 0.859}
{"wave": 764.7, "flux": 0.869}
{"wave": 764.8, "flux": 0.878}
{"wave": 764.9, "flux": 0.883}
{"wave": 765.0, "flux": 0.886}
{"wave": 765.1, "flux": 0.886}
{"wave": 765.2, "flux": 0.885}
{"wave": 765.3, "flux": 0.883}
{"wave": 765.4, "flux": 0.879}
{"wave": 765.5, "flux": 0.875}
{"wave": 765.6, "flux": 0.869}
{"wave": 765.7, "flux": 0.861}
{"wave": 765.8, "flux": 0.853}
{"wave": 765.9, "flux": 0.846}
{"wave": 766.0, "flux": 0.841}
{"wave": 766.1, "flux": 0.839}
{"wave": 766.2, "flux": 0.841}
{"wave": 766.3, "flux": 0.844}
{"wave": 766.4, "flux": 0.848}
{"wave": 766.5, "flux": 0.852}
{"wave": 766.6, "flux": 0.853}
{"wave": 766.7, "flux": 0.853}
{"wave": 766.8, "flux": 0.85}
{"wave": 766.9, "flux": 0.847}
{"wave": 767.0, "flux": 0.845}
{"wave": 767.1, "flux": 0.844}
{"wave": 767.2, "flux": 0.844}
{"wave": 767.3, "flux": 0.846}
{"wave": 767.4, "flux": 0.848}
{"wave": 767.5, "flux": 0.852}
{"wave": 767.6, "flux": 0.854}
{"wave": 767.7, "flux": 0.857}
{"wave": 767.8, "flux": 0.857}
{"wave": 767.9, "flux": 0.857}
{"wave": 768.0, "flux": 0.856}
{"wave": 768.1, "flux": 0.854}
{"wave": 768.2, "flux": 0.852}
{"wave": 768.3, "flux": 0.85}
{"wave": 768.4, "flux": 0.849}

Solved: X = 0.05 nm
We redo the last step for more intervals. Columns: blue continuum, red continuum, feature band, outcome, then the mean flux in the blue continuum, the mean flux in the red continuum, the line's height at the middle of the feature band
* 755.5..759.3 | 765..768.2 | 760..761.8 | -0.181 nm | 0.843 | 0.856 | 0.848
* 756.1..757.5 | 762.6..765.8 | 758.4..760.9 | 0.047 nm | 0.89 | 0.849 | 0.874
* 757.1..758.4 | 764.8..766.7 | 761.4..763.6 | 0.082 nm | 0.857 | 0.863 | 0.86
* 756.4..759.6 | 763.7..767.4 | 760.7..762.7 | -0.052 nm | 0.834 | 0.853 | 0.843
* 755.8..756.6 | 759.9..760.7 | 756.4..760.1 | 0.305 nm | 0.886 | 0.946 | 0.916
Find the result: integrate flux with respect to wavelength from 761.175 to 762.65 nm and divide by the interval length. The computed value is 0.84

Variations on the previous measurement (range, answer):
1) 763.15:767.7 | 0.851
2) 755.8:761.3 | 0.869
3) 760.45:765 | 0.859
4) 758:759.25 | 0.771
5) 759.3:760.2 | 0.867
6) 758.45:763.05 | 0.855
